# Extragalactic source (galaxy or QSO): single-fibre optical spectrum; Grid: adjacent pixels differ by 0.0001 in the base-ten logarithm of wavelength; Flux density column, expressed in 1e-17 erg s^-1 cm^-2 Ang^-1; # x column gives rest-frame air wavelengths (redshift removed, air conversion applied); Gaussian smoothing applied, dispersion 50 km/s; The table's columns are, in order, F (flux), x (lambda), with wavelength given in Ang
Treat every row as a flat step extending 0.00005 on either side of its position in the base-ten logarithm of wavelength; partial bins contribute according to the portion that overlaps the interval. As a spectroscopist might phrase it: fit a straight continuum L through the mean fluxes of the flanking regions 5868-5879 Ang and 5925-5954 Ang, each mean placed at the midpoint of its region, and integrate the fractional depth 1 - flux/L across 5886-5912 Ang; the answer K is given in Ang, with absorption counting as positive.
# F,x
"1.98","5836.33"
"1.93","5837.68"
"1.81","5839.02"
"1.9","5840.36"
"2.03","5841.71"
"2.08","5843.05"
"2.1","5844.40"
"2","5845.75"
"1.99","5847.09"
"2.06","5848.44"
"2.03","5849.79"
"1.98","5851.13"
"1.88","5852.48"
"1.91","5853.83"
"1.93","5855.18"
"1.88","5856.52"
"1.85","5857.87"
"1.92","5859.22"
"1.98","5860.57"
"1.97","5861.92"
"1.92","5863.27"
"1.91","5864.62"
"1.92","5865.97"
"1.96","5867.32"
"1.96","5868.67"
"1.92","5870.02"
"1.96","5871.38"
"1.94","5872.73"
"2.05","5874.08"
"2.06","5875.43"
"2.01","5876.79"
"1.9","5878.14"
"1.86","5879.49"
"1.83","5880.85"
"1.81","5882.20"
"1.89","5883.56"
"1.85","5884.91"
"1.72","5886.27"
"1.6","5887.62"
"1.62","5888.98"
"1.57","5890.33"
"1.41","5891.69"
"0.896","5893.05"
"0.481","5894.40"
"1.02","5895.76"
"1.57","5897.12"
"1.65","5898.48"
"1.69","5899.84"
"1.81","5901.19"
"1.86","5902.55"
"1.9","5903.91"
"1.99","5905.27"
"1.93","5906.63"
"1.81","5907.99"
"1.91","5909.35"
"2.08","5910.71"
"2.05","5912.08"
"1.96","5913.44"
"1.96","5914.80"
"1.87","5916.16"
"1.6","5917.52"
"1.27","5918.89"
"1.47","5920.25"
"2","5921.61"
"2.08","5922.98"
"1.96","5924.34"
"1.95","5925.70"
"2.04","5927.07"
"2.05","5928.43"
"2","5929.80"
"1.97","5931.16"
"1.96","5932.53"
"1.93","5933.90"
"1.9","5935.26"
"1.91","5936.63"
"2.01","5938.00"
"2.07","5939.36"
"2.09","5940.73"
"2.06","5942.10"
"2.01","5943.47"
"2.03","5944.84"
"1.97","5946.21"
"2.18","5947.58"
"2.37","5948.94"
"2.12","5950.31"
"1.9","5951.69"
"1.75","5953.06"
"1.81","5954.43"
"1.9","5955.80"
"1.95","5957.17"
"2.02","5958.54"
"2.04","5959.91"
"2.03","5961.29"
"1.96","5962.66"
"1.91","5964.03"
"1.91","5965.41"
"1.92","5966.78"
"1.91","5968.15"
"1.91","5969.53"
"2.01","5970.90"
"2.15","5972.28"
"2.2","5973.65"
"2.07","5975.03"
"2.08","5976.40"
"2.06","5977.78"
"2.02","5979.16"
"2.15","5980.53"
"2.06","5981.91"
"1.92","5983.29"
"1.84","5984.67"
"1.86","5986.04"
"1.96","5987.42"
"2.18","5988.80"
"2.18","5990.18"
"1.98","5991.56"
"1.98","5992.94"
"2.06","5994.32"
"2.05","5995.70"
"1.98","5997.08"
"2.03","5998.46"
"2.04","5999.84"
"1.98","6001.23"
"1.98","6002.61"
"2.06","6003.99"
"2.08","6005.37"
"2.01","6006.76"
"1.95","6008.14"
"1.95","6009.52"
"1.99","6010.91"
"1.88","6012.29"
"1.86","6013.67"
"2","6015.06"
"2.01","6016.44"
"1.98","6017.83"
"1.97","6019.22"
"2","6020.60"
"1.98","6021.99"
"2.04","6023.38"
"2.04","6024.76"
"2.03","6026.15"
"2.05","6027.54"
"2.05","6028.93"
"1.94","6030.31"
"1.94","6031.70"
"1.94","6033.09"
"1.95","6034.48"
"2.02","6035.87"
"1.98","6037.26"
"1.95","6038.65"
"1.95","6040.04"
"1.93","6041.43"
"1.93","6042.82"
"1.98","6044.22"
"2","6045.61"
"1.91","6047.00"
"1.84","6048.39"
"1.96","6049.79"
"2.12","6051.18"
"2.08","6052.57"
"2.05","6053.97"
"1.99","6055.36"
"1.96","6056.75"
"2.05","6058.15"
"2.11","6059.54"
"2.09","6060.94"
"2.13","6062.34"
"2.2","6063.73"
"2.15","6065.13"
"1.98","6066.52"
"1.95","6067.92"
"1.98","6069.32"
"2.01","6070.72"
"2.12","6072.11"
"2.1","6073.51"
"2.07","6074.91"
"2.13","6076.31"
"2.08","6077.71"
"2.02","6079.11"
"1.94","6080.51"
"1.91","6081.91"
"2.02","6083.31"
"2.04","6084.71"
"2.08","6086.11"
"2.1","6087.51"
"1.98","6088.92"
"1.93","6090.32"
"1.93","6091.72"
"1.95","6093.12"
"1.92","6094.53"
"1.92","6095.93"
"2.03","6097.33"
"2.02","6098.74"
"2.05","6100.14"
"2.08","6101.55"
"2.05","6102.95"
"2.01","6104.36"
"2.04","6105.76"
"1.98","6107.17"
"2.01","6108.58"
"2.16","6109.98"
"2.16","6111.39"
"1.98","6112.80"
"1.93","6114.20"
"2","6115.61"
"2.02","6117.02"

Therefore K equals 4.9 Ang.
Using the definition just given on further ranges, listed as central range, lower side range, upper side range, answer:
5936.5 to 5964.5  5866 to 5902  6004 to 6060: -2.75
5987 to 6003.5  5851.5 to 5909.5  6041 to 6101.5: -0.96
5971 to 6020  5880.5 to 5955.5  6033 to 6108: -2.46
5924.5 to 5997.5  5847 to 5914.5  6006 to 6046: -3.98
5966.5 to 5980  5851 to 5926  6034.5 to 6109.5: -1.00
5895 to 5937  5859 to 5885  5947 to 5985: 2.71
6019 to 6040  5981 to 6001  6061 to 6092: 0.33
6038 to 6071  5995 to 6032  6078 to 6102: -0.28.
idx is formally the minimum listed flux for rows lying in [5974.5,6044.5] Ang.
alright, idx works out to 1.84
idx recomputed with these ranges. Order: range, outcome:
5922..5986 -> 1.75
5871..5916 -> 0.481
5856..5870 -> 1.85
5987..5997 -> 1.96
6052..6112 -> 1.91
